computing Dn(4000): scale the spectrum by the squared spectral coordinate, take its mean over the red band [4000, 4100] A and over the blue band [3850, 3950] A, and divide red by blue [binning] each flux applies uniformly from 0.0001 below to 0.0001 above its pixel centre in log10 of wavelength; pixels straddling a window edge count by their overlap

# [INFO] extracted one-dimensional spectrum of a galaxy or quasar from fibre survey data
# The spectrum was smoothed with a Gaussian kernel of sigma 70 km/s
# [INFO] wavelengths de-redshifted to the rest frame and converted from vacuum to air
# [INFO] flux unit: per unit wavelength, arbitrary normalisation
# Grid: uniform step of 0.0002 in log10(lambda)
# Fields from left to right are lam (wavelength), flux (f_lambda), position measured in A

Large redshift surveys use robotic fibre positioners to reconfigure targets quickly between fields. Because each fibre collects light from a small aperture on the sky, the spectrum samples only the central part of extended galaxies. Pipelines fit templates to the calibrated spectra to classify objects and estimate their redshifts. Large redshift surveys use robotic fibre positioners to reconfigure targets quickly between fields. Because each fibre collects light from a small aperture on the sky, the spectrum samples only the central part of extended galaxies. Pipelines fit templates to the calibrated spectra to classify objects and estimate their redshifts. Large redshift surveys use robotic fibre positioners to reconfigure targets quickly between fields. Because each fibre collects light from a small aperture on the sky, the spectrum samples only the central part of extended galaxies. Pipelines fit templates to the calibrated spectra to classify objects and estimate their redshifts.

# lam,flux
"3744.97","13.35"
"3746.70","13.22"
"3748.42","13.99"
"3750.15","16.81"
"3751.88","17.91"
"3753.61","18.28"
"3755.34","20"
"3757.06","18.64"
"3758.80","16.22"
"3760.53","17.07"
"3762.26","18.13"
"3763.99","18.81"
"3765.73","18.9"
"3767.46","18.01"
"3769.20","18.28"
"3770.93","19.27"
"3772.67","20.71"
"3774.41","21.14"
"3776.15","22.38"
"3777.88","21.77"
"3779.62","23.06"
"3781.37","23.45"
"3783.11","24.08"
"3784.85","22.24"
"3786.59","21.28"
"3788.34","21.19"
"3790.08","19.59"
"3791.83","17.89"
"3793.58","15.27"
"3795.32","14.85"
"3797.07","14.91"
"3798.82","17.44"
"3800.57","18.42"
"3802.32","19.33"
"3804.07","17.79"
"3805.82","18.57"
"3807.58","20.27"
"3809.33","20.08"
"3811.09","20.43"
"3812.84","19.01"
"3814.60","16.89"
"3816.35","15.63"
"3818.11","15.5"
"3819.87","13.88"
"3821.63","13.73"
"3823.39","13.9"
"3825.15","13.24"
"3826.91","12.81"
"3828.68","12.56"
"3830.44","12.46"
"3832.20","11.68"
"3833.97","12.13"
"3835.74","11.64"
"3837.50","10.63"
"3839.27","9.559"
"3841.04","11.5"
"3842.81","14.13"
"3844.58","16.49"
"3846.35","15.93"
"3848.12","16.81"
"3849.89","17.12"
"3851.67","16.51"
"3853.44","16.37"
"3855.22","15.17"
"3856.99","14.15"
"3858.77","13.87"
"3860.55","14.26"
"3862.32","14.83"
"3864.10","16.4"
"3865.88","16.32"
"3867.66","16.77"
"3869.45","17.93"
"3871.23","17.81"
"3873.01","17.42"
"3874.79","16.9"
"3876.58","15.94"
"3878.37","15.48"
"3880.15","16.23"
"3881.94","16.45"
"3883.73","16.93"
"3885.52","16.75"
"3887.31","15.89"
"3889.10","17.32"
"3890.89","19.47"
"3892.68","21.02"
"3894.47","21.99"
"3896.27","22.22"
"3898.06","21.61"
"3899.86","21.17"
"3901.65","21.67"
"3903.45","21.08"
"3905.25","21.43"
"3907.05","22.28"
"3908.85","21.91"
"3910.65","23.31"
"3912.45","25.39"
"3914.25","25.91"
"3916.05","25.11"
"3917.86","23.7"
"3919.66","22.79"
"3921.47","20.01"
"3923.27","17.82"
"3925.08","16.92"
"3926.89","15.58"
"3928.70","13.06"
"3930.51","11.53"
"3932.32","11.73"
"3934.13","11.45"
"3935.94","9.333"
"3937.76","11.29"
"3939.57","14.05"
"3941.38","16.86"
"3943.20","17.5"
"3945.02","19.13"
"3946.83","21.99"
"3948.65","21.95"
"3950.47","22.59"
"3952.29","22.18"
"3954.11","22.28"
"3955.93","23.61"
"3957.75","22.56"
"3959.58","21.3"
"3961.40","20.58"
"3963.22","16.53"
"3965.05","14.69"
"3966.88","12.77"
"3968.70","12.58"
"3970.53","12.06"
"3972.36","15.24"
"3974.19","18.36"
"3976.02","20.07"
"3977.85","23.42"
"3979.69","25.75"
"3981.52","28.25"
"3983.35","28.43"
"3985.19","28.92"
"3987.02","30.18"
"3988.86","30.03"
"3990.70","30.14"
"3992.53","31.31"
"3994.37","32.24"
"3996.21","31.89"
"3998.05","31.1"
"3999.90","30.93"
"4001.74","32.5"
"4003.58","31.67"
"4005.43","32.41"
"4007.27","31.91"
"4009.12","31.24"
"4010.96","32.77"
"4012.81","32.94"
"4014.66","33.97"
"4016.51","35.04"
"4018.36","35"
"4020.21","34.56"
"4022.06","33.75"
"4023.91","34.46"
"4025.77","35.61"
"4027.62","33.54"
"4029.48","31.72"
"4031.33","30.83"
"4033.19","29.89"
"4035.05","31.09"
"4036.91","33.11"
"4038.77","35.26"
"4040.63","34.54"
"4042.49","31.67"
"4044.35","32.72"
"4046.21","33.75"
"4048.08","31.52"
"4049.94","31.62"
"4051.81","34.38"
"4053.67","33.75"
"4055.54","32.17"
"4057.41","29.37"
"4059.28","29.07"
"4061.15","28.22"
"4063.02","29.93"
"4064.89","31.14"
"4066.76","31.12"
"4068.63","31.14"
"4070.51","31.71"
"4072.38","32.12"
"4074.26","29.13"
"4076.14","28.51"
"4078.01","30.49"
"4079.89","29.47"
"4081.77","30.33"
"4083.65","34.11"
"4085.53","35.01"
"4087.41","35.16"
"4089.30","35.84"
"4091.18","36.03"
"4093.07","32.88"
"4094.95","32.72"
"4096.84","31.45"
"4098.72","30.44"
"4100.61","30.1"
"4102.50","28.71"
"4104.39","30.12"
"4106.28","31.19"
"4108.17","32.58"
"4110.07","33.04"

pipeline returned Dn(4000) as 1.9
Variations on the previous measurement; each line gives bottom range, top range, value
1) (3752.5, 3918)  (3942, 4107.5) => 1.79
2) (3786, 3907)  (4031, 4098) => 2.14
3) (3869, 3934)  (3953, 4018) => 1.43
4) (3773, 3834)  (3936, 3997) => 1.33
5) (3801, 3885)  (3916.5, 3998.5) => 1.41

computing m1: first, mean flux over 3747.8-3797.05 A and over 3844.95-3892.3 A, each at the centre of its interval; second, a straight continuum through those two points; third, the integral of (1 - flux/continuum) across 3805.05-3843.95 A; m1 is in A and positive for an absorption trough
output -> 7.0 A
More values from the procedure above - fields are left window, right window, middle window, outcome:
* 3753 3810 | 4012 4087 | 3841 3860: 6.0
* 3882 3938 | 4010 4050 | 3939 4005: 8.0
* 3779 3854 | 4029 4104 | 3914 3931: 2.8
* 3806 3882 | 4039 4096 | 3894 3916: -3.0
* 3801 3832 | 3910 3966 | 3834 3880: 5.1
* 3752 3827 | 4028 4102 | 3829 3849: 7.6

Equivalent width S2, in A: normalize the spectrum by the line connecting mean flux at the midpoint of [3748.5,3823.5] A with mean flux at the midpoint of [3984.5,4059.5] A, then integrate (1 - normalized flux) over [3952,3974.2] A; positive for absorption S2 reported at 8.4 A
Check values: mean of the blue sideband 18.6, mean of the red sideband 32.3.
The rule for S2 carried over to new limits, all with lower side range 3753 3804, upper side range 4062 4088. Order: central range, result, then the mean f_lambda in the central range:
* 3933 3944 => 5.32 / 13.3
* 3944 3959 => 2.47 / 22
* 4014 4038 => -3.23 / 33.3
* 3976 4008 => -2.02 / 29.8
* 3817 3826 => 2.97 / 14.1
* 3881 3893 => 3.13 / 17.5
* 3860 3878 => 5.10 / 16.5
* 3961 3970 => 3.98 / 15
